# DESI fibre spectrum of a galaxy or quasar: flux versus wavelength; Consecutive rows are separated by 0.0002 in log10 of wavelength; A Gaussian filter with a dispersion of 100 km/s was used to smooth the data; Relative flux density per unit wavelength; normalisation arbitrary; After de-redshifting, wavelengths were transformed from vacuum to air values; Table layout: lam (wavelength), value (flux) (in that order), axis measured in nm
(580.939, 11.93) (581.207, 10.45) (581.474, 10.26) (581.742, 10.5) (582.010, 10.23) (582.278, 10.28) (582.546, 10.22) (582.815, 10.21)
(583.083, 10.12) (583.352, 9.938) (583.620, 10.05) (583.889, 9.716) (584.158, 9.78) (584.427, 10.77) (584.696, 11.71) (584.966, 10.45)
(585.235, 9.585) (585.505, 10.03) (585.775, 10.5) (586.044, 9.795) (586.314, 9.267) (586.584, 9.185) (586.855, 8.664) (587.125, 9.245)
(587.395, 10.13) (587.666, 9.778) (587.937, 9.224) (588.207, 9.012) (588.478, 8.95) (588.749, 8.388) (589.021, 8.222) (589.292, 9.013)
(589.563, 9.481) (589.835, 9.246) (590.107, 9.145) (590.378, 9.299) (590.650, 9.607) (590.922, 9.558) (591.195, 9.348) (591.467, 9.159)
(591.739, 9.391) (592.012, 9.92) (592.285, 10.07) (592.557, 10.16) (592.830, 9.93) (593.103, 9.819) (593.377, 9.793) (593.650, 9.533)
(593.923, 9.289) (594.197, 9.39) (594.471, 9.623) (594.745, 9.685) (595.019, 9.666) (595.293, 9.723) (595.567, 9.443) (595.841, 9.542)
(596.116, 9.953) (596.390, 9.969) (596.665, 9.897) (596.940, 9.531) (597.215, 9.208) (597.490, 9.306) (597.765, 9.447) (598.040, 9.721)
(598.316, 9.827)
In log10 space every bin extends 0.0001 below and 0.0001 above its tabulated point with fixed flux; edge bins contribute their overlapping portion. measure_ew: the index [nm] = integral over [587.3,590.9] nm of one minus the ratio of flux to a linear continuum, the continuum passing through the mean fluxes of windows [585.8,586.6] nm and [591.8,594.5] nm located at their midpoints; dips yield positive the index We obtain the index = 0.18 nm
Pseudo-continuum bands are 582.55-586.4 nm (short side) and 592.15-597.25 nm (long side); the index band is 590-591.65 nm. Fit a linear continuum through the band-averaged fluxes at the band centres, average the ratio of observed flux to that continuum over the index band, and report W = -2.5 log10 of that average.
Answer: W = 0.058 mag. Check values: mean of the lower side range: 10.2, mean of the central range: 9.36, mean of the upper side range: 9.71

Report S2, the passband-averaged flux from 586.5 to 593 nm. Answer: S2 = 9.34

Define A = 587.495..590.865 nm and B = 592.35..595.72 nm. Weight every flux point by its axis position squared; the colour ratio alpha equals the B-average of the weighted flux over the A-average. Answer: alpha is 1.08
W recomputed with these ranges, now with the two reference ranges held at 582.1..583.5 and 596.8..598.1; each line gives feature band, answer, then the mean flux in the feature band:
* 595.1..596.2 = -0.015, 9.65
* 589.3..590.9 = 0.051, 9.35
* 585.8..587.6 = 0.056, 9.47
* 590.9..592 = 0.037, 9.4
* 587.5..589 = 0.099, 9.02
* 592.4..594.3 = -0.009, 9.71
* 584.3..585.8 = -0.048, 10.5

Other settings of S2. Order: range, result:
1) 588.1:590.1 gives 8.91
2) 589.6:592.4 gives 9.47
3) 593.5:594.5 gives 9.45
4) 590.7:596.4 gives 9.66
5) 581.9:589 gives 9.79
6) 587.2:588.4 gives 9.5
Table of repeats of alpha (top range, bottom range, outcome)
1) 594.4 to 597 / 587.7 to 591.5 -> 1.09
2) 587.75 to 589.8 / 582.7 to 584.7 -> 0.89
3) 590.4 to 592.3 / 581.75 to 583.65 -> 0.96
